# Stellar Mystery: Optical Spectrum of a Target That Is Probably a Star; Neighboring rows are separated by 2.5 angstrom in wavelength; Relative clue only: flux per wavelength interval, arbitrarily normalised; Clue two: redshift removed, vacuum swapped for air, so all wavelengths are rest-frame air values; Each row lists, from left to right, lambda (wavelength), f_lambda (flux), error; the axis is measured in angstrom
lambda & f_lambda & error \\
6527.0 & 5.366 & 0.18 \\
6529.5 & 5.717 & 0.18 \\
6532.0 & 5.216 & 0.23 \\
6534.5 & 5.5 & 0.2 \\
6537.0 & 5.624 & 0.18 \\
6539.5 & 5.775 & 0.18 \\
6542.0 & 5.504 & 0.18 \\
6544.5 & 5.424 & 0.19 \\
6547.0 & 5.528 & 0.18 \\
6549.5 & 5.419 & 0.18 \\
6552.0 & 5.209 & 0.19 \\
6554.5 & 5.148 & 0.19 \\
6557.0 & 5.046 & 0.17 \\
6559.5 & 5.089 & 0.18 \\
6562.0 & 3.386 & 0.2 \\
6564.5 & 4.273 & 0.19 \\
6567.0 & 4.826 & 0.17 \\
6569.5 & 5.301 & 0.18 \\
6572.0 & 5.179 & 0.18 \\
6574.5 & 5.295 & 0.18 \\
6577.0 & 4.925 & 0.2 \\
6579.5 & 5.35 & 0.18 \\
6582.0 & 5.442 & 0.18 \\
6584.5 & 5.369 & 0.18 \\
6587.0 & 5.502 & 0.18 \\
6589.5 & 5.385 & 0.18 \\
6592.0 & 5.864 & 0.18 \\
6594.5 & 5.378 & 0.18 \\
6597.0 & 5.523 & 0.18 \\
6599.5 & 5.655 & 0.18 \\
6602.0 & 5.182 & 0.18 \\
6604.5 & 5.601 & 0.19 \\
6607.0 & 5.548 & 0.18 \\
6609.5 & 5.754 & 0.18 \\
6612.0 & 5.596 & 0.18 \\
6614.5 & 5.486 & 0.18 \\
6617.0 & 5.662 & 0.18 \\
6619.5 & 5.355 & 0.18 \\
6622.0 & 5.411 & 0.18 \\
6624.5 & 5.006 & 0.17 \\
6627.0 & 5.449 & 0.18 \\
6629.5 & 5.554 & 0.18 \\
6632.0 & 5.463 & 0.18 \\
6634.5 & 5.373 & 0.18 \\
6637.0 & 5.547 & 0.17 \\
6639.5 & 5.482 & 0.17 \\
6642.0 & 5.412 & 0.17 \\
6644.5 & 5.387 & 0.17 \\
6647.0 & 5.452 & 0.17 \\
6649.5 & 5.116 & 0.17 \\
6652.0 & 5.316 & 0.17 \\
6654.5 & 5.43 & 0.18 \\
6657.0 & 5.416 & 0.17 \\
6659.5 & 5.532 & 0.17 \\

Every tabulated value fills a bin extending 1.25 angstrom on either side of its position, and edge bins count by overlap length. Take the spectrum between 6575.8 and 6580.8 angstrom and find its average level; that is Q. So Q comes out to 5.14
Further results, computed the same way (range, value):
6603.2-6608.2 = 5.57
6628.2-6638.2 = 5.48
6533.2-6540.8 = 5.63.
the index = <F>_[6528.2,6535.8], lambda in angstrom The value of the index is 5.48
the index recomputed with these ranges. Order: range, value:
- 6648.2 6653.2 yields 5.22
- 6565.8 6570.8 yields 5.07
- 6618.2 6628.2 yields 5.31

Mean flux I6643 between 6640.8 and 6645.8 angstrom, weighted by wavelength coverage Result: 5.4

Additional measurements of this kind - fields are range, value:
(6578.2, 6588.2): 5.41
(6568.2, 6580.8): 5.21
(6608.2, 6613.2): 5.67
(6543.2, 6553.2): 5.4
